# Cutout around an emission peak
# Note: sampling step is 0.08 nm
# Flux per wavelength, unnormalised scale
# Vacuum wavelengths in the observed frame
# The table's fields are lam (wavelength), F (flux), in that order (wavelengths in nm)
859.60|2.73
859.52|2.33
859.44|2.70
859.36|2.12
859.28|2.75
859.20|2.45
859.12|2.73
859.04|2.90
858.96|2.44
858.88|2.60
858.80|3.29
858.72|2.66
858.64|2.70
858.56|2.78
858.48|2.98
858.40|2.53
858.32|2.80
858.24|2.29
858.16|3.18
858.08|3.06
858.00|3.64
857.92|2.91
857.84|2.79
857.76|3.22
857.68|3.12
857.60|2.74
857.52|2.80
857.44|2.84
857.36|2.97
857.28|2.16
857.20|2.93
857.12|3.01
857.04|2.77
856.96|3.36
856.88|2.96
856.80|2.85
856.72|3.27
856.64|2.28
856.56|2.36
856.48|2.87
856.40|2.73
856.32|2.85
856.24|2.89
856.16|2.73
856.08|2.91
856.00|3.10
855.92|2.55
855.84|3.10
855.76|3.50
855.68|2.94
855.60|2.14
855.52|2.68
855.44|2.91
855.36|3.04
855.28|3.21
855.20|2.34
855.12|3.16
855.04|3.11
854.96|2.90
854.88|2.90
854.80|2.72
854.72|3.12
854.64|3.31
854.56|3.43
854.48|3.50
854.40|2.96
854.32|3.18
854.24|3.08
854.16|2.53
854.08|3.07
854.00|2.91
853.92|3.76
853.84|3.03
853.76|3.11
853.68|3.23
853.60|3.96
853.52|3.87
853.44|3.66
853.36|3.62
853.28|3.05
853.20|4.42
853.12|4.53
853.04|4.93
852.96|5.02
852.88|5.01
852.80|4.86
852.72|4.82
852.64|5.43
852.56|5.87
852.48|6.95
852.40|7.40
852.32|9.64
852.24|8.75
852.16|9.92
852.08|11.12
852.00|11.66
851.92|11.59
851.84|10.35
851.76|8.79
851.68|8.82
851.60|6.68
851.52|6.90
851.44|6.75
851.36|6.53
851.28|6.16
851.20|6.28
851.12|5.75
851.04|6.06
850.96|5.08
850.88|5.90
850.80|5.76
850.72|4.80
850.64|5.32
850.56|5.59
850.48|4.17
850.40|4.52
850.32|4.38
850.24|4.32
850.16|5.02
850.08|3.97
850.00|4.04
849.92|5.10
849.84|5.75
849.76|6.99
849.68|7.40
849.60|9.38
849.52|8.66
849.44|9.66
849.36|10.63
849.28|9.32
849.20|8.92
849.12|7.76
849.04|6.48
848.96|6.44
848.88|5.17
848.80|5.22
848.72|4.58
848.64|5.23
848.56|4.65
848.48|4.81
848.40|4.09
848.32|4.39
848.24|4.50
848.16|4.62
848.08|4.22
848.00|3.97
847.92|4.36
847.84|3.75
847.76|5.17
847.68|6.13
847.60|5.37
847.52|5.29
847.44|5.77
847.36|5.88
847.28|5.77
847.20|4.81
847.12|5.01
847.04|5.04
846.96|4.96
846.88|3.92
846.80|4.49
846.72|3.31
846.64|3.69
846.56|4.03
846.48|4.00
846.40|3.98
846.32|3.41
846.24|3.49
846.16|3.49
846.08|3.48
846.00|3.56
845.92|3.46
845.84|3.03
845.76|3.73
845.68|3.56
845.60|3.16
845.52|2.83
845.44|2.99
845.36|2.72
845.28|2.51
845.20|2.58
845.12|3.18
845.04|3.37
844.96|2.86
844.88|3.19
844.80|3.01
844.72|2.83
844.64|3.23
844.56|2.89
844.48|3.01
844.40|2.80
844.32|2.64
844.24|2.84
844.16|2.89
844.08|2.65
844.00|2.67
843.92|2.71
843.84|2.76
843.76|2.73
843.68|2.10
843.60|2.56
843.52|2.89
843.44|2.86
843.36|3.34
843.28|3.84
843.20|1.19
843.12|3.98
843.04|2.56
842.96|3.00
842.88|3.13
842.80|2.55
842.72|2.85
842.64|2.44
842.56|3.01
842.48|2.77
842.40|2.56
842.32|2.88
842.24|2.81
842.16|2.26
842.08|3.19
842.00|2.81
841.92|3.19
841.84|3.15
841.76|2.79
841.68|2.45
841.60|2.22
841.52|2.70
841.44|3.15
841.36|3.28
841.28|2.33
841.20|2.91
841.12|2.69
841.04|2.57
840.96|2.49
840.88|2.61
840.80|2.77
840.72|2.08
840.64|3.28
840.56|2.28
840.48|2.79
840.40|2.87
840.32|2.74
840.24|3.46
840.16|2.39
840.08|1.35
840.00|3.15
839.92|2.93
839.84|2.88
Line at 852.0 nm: [N II] 6583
